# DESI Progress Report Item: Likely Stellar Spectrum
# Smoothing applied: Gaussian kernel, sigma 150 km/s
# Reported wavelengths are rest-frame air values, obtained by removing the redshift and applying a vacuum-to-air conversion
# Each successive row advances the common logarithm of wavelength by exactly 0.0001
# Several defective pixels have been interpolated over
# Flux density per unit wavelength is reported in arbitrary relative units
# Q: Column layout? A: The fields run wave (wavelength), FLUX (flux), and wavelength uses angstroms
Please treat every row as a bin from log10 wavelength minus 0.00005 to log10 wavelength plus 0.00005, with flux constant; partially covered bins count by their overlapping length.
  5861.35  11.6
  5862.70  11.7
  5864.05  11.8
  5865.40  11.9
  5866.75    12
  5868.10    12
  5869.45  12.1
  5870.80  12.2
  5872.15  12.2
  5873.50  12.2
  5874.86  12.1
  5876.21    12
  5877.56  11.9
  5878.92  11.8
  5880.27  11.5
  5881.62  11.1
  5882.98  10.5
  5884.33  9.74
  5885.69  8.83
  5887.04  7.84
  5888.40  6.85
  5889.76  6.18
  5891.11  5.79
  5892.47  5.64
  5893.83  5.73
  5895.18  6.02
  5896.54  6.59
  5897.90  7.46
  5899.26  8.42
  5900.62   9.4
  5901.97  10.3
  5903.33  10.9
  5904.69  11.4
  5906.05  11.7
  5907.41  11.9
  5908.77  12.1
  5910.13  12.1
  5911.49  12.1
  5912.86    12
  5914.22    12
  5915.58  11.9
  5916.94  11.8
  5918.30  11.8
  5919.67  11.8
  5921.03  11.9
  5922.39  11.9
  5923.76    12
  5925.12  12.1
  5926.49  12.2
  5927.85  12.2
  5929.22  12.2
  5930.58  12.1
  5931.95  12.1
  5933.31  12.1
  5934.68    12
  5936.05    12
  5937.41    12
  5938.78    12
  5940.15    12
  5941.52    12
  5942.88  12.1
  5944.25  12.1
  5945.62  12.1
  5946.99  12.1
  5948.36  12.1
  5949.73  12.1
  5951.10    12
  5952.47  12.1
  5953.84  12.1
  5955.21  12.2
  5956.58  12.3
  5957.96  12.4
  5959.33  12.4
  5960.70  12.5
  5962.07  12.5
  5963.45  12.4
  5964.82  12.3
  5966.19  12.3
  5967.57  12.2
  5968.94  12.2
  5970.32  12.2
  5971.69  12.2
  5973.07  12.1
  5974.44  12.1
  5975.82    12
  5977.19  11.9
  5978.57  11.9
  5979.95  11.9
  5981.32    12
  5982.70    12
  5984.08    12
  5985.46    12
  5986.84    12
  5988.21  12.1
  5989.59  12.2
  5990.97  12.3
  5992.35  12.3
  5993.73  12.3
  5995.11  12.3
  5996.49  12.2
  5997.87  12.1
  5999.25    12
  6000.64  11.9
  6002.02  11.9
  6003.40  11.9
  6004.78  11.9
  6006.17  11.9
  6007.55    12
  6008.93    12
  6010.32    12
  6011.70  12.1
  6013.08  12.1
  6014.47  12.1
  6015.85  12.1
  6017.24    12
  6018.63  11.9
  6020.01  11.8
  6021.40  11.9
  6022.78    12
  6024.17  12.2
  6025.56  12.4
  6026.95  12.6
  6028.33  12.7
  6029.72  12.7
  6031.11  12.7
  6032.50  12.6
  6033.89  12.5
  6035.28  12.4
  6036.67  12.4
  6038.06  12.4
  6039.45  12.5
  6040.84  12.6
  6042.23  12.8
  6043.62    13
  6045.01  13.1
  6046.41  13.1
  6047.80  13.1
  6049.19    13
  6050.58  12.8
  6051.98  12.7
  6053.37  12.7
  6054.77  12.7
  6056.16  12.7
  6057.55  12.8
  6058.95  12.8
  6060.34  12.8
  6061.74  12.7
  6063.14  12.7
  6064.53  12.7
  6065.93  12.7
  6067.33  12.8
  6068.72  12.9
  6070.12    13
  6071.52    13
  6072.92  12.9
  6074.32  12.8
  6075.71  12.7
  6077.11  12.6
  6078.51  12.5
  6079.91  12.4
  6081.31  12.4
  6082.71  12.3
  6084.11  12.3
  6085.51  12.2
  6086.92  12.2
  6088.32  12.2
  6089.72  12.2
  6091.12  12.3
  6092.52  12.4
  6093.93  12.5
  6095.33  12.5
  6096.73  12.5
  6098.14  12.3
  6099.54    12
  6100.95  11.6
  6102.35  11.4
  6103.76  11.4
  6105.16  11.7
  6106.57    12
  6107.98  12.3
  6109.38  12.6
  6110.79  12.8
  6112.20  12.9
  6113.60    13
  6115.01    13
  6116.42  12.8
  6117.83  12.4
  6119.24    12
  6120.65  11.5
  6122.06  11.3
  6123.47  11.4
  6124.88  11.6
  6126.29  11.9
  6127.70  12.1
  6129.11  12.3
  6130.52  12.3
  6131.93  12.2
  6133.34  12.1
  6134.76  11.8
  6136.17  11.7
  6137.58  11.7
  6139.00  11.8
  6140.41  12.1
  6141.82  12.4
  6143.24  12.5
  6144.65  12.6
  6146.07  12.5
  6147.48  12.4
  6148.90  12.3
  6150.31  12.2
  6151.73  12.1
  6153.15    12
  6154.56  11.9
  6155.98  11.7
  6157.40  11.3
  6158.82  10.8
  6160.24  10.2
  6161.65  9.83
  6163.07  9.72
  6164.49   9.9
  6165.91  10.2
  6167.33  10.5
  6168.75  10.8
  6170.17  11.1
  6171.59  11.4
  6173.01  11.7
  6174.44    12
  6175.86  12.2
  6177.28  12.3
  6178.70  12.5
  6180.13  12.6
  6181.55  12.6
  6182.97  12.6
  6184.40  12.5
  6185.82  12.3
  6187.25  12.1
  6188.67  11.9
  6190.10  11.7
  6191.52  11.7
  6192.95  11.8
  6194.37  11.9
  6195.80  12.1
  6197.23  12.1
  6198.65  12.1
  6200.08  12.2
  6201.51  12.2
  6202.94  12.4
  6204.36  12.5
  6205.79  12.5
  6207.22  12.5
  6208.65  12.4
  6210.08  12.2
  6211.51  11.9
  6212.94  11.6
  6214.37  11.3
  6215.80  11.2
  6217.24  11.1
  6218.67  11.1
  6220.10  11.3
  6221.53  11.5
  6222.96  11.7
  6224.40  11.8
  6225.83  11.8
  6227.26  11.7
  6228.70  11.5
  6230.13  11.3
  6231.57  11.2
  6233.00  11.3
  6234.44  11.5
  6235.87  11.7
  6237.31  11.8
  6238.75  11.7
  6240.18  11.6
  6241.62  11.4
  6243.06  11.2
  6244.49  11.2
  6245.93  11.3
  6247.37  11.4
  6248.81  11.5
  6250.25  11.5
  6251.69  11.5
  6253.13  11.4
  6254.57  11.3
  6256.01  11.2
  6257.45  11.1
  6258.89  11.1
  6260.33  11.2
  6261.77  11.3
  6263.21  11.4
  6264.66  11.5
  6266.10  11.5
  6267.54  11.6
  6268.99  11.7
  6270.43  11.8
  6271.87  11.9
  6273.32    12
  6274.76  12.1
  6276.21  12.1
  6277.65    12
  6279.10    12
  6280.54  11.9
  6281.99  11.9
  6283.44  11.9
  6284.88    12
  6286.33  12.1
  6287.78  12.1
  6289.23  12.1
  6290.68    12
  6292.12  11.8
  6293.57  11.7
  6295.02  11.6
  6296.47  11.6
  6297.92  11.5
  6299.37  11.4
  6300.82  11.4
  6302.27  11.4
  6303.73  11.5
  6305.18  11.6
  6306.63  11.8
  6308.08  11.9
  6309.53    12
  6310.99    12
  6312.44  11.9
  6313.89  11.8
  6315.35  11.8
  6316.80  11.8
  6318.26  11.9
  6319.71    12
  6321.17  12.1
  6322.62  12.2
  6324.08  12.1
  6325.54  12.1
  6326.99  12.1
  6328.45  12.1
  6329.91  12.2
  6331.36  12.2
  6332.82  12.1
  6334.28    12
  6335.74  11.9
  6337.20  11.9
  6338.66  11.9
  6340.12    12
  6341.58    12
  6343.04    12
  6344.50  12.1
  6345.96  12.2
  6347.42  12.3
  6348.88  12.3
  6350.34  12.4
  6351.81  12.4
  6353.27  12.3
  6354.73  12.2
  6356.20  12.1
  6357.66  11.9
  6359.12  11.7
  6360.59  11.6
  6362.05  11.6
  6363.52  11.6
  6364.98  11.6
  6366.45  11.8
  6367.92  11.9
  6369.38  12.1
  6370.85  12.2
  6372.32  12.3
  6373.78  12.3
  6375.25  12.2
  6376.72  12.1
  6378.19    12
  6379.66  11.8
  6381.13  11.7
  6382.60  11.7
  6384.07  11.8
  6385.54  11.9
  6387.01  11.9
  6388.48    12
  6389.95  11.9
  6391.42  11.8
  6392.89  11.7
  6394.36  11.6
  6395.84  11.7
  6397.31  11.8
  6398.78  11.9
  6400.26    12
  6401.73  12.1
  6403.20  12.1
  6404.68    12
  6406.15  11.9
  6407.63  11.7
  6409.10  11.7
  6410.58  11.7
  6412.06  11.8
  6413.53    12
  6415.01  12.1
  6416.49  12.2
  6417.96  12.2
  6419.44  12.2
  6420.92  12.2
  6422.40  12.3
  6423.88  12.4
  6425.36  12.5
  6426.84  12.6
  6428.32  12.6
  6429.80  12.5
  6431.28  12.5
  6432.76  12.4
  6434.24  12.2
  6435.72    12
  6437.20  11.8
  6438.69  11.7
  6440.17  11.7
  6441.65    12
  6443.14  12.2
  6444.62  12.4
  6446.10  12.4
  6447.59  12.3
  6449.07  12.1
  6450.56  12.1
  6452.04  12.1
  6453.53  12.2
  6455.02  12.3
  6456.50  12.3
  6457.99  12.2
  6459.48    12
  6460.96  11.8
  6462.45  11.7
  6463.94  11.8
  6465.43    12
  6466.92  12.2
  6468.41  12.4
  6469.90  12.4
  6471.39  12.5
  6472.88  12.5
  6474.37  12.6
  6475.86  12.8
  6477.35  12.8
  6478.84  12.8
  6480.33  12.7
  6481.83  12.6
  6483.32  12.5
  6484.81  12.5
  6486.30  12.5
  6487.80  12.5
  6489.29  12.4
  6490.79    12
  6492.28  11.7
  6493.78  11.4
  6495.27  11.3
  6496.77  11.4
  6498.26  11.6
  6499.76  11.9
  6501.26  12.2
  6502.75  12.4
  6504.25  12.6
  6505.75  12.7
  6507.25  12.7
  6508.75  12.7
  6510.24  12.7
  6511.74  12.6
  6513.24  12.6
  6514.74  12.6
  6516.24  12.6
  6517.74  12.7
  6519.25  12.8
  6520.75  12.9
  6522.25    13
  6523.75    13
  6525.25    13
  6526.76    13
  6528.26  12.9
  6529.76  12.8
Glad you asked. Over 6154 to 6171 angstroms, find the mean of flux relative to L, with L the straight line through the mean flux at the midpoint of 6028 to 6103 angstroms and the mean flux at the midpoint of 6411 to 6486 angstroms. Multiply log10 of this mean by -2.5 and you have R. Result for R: 0.17 mag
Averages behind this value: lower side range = 12.6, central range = 10.7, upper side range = 12.3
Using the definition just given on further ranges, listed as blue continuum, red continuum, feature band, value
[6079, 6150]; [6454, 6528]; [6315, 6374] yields 0.02 mag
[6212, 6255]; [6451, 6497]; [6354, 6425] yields 0.00 mag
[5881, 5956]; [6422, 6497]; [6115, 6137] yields -0.06 mag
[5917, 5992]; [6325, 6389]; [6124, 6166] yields 0.03 mag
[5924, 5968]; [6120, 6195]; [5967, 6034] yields -0.01 mag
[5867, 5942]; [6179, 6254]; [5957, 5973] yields -0.12 mag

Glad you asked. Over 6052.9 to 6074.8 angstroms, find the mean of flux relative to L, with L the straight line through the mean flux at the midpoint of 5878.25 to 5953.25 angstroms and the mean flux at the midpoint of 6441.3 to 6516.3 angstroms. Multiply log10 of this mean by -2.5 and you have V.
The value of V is -0.15 mag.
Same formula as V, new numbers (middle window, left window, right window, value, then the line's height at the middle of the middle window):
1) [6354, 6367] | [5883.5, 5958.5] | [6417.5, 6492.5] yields 0.02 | 12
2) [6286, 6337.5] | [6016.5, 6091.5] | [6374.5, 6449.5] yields 0.03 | 12.2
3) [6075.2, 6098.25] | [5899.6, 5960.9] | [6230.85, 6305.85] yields -0.06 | 11.8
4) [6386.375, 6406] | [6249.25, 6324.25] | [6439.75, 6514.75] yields 0.01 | 12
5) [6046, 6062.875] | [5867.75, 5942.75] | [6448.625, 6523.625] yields -0.15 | 11.2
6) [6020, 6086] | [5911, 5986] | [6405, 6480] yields -0.05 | 12.1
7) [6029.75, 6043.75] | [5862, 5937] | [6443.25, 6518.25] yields -0.13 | 11.1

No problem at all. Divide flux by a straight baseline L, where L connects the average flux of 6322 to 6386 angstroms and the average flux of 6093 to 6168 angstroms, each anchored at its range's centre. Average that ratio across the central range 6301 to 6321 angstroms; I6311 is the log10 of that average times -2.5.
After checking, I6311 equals 0.02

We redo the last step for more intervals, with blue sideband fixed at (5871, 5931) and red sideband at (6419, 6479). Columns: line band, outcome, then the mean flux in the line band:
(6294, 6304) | 0.026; 11.5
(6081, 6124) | -0.101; 12.2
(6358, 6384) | 0.010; 11.9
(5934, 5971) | -0.147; 12.2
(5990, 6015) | -0.121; 12.1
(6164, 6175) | 0.038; 11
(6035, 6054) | -0.168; 12.8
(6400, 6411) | 0.018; 11.9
